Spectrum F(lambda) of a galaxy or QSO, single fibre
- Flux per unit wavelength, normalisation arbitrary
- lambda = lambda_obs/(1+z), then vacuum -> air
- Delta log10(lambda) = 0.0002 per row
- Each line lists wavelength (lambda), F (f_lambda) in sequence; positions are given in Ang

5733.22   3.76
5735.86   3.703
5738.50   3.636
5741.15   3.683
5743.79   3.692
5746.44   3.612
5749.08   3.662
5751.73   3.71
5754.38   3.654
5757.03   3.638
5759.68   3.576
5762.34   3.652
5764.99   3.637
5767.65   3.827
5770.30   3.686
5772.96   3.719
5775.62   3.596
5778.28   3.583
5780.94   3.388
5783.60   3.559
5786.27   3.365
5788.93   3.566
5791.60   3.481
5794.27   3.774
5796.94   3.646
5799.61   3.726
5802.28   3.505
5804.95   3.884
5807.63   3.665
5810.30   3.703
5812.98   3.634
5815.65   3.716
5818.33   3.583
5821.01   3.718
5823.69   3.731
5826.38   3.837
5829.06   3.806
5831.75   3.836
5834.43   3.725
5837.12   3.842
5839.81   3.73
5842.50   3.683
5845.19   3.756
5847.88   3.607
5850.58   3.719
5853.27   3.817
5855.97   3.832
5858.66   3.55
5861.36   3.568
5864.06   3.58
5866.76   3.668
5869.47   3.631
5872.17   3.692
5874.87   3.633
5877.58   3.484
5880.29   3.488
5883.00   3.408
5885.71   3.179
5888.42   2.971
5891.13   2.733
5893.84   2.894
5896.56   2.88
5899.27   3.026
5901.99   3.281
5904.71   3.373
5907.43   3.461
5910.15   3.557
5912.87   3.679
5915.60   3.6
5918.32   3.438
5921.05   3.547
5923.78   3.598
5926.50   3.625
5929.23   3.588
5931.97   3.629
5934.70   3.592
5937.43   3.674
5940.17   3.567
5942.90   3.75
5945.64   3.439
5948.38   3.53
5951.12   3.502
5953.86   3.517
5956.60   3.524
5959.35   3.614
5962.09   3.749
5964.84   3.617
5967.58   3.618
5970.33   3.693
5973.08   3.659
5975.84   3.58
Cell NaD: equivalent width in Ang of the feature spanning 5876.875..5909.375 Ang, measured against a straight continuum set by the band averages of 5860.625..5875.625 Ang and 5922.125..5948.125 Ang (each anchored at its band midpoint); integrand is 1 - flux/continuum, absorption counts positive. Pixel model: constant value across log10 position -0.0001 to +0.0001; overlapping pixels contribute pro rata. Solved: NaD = 3.94 Ang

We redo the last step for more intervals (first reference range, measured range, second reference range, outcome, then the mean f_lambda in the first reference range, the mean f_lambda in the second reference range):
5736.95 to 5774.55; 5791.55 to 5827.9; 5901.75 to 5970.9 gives -0.5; 3.67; 3.57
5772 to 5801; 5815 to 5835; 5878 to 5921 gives -1.5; 3.58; 3.28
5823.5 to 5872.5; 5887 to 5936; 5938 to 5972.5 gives 3.8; 3.72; 3.6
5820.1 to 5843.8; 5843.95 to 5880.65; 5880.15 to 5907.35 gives -2.1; 3.77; 3.12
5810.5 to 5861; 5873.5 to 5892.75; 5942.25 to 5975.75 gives 2.1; 3.73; 3.6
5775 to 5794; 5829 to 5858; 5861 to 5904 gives -3.1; 3.52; 3.31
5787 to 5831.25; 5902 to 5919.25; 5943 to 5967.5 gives 0.5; 3.68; 3.57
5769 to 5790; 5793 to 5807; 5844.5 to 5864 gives -0.4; 3.56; 3.68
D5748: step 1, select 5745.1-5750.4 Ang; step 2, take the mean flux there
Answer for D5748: 3.64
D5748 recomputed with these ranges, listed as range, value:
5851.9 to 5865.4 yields 3.67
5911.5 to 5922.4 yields 3.56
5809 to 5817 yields 3.69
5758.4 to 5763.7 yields 3.61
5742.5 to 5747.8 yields 3.65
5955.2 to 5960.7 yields 3.57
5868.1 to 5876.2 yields 3.65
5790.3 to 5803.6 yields 3.63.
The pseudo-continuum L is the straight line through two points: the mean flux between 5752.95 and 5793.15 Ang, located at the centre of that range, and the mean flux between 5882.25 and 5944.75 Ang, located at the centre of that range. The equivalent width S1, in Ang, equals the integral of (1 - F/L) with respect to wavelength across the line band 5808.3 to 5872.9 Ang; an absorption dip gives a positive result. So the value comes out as -3.8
